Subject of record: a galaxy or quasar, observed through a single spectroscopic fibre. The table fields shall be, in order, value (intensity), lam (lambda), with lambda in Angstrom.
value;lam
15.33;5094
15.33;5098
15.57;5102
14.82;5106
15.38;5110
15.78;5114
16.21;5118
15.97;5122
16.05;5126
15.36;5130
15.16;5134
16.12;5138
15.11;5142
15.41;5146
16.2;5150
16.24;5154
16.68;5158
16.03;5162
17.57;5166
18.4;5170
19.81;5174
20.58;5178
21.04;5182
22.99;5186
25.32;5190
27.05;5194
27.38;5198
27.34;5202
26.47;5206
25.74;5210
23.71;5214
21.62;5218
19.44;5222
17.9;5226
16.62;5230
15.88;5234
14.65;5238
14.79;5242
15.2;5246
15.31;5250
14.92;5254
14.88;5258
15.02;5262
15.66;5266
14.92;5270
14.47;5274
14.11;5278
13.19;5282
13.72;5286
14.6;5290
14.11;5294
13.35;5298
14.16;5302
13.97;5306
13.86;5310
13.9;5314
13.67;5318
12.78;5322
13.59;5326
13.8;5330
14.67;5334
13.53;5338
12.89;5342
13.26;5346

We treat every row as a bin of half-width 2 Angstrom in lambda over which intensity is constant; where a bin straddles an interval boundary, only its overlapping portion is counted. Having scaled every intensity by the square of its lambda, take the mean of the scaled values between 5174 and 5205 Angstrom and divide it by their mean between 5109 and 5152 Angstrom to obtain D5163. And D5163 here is 1.58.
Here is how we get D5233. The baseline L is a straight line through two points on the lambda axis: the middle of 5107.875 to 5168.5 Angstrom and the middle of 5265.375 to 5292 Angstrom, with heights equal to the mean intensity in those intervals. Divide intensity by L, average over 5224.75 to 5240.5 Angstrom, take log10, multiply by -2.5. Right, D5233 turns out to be -0.09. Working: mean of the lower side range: 16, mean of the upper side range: 14.3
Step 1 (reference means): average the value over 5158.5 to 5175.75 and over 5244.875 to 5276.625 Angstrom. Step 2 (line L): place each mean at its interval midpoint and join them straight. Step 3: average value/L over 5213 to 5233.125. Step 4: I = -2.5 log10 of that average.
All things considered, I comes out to -0.20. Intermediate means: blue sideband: 17.8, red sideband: 15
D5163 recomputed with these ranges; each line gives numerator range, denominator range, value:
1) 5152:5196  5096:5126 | 1.32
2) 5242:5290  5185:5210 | 0.58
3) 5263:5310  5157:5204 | 0.68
